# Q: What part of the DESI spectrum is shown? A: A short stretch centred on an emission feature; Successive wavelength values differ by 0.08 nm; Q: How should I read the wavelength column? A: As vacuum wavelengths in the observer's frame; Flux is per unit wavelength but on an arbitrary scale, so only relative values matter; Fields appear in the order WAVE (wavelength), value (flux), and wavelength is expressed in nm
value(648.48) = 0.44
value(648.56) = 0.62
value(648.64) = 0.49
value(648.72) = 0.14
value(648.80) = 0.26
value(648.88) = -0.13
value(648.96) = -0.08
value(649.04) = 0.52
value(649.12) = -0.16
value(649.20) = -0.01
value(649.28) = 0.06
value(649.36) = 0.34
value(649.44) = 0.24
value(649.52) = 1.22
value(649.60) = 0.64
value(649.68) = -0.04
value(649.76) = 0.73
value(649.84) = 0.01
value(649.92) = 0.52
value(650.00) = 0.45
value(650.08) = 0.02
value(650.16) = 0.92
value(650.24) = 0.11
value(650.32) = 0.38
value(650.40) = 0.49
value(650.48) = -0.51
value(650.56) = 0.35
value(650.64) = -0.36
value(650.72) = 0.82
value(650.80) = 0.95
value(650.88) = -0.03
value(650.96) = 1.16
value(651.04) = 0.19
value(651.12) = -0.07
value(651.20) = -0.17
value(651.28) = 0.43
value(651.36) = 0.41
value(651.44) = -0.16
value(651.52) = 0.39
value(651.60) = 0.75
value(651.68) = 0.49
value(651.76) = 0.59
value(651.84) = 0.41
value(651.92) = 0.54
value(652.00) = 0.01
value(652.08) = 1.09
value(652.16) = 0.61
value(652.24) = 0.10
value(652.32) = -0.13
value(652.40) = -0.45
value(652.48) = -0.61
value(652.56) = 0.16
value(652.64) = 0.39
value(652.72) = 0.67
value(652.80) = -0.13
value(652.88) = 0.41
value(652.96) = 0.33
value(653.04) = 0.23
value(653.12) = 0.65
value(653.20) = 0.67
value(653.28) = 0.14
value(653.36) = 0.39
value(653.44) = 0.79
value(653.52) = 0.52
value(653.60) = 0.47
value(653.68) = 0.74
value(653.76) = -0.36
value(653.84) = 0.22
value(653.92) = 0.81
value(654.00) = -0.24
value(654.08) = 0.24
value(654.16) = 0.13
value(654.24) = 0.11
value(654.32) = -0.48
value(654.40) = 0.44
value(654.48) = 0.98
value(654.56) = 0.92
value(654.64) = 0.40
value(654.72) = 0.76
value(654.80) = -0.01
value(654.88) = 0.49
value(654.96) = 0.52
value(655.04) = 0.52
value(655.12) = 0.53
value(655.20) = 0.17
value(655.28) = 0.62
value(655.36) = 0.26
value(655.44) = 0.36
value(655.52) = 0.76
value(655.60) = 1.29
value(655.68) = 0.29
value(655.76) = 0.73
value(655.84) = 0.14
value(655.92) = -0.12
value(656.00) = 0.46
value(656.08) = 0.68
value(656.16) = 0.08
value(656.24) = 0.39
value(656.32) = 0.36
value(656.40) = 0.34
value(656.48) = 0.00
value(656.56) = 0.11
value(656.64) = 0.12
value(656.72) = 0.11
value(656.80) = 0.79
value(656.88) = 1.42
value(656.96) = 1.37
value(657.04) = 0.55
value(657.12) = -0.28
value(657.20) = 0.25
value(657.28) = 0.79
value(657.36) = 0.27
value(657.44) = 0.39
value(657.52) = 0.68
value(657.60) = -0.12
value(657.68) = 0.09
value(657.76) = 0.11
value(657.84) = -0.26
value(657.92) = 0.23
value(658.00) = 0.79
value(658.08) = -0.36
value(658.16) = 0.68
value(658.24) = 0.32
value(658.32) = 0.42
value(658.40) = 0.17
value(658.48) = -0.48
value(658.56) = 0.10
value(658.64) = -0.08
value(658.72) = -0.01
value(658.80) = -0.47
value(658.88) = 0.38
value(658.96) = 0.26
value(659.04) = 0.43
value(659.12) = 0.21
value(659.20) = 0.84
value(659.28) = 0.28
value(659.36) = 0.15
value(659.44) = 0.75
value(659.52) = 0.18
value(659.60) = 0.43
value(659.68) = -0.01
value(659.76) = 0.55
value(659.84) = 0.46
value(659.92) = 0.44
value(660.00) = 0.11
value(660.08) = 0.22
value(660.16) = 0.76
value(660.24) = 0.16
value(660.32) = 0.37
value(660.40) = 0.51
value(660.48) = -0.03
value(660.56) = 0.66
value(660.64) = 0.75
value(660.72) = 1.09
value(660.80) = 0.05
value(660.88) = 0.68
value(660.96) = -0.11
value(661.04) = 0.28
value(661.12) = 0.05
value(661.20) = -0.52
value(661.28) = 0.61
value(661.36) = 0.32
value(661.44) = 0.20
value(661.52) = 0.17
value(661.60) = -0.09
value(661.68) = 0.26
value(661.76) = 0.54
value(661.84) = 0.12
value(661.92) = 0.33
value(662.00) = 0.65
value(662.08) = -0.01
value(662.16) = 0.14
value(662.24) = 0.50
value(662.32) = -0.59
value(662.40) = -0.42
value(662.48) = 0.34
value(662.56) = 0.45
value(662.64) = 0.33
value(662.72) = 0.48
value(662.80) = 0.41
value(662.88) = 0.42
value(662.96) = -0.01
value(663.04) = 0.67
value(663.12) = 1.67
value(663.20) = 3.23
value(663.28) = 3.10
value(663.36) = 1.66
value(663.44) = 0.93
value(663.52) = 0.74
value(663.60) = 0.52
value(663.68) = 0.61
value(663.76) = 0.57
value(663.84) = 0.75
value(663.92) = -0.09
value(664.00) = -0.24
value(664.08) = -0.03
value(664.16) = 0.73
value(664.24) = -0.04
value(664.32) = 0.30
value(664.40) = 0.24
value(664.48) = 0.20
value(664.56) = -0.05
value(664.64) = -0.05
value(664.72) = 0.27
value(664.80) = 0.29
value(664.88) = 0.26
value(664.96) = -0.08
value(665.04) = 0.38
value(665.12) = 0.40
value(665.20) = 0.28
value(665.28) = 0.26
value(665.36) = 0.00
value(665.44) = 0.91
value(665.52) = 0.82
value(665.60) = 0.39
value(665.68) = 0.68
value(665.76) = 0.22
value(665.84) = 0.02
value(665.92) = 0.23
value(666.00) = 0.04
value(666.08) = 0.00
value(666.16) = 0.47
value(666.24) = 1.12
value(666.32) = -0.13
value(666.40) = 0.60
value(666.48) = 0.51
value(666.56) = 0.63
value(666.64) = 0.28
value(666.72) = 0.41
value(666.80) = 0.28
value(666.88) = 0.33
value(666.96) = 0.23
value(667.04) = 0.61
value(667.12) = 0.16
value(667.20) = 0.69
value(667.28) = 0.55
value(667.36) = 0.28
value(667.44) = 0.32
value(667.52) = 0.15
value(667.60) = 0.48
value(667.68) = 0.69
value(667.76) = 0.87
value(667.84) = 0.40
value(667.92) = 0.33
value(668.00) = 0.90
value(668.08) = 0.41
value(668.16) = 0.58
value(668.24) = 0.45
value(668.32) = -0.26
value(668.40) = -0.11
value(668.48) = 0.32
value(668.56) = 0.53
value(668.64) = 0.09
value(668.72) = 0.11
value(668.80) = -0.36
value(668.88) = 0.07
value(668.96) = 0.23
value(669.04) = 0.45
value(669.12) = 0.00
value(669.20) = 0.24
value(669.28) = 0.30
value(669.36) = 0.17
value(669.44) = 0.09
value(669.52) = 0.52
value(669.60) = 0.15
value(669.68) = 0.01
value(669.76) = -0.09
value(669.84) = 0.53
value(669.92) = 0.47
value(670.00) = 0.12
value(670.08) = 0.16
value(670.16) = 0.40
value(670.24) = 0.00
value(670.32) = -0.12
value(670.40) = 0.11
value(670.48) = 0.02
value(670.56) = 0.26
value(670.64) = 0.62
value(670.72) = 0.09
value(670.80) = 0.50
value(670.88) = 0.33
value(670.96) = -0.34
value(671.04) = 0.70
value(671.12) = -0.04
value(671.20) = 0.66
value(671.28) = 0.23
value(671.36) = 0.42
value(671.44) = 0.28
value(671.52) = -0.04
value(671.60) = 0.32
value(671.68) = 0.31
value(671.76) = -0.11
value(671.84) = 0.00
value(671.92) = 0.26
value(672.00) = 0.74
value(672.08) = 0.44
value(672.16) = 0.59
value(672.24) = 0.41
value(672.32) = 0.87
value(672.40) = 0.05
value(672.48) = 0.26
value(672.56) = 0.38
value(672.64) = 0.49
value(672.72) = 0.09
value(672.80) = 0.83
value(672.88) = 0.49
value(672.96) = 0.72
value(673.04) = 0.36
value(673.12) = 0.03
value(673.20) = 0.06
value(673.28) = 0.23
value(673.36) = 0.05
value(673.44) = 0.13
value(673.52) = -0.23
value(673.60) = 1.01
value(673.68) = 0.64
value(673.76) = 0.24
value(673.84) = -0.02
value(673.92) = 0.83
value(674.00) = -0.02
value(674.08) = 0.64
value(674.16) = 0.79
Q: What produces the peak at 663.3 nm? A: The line [O III]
